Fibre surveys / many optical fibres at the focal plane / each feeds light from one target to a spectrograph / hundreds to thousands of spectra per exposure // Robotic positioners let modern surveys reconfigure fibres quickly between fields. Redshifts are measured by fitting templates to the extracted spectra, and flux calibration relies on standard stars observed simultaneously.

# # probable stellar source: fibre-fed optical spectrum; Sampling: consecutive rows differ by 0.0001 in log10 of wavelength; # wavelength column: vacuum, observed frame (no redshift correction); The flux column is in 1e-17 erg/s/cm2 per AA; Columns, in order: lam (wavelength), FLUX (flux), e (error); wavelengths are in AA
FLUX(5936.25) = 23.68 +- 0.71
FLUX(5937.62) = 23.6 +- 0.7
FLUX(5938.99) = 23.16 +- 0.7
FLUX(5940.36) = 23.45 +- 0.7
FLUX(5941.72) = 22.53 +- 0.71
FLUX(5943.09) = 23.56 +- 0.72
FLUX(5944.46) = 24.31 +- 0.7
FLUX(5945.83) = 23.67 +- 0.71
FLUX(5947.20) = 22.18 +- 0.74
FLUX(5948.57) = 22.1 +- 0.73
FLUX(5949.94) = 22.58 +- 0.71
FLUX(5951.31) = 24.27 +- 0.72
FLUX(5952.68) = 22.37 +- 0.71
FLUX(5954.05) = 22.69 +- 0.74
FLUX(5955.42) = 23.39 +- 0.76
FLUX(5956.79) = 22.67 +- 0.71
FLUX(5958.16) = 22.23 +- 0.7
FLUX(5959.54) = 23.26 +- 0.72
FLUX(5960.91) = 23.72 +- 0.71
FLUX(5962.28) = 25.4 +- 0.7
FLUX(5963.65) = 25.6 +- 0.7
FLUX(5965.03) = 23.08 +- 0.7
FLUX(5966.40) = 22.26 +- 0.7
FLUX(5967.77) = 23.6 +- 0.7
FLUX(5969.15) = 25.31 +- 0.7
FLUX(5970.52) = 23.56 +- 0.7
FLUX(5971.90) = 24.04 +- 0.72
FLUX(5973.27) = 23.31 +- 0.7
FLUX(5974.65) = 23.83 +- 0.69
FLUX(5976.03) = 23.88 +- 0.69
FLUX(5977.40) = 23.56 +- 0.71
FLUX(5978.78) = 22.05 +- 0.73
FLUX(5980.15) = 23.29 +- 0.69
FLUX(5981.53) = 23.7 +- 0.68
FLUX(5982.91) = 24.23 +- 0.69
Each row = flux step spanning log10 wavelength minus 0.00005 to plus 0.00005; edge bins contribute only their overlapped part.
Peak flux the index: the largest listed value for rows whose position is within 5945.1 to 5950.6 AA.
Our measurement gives 23.67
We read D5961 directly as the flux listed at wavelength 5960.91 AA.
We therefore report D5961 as 23.72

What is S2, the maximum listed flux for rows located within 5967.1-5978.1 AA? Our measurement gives 25.31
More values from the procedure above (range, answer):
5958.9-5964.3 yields 25.6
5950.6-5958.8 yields 24.27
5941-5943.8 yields 23.56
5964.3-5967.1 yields 23.08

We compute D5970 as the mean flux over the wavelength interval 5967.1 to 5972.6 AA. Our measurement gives 24.1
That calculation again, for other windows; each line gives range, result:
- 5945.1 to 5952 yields 23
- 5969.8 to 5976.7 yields 23.7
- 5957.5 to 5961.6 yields 23.1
